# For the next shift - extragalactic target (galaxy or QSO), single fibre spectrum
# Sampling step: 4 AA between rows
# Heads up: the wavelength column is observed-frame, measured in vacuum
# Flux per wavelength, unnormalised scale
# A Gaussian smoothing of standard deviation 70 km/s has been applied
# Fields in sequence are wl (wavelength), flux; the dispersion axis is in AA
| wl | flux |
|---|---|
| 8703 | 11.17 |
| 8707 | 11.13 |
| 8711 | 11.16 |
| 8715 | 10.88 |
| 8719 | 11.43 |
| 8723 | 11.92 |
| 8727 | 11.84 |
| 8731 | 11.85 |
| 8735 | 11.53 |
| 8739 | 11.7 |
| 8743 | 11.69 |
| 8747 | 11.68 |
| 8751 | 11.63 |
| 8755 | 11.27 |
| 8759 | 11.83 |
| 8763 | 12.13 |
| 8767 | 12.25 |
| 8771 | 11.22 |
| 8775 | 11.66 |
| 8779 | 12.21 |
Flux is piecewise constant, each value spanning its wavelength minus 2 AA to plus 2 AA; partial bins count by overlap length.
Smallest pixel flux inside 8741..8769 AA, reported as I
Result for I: 11.27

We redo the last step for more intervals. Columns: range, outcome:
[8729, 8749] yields 11.53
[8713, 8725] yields 10.88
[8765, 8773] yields 11.22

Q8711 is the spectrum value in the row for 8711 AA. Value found 11.16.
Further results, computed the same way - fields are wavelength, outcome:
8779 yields 12.21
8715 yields 10.88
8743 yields 11.69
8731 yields 11.85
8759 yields 11.83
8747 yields 11.68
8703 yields 11.17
